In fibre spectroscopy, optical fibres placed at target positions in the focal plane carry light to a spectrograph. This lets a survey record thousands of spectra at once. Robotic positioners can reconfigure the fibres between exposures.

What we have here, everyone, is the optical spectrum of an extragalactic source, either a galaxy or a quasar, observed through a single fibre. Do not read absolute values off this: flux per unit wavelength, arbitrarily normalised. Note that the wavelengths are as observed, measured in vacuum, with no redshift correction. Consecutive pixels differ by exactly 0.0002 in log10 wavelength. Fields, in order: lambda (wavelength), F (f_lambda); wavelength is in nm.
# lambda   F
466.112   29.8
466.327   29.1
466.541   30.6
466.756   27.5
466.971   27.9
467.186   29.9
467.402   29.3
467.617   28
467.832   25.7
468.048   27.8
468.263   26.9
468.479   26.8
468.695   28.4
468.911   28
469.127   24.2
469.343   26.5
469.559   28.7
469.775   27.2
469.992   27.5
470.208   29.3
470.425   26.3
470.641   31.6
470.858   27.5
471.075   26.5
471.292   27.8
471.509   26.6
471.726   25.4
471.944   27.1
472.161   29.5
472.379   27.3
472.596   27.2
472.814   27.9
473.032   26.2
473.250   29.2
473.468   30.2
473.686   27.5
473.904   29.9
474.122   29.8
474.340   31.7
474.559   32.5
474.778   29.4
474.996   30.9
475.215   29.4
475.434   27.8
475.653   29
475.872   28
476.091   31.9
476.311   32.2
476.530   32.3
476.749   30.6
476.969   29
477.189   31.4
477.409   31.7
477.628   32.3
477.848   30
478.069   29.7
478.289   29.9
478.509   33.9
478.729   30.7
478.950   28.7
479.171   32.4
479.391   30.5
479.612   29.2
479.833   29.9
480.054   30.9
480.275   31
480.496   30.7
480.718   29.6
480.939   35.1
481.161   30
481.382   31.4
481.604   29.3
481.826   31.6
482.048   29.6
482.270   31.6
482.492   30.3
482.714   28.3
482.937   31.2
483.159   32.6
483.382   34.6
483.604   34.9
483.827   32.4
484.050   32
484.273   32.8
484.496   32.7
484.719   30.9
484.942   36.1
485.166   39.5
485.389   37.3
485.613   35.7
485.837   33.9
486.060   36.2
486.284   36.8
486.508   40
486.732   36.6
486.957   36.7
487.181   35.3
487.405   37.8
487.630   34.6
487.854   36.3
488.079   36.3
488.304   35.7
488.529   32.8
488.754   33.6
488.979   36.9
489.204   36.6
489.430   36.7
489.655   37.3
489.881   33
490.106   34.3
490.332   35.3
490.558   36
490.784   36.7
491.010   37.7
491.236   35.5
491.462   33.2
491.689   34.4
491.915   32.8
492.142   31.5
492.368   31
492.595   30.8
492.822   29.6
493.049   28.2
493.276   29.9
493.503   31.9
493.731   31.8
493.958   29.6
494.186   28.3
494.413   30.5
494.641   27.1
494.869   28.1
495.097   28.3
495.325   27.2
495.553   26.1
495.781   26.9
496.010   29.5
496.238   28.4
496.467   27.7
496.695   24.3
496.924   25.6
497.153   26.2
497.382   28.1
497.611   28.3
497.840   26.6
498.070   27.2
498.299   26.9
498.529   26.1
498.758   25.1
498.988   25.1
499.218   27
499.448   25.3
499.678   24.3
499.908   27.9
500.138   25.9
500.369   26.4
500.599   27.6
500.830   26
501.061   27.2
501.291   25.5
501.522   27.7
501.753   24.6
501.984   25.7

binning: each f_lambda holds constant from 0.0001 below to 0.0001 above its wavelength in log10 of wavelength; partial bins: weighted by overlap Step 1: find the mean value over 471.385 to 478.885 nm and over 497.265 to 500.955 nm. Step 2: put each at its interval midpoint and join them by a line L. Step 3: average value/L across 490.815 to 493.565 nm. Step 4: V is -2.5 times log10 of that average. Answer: -0.18 mag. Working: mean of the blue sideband 29.6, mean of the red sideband 26.5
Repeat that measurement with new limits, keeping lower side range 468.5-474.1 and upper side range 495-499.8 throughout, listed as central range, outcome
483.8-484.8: -0.18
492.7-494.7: -0.11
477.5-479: -0.13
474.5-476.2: -0.08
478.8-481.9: -0.12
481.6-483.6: -0.15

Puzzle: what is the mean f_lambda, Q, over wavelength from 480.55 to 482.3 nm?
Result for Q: 31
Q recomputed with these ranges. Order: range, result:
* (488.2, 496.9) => 31.6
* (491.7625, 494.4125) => 30.6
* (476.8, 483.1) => 30.7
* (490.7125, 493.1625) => 32.8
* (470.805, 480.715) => 29.6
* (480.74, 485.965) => 32.7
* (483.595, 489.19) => 35.4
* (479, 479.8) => 30.5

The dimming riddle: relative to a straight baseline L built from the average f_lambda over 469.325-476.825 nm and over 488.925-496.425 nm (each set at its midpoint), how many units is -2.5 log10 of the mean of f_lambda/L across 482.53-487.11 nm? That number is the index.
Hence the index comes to -0.13 mag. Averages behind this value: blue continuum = 28.8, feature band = 34.5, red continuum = 31.8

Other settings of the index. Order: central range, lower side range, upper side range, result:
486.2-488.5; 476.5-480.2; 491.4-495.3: -0.19 mag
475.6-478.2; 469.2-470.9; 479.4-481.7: -0.03 mag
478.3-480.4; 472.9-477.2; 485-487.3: 0.06 mag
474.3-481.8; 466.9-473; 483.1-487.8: 0.03 mag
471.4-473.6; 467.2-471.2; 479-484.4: 0.04 mag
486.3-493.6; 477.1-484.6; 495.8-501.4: -0.19 mag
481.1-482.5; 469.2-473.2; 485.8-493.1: 0.04 mag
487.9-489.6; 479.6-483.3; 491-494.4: -0.14 mag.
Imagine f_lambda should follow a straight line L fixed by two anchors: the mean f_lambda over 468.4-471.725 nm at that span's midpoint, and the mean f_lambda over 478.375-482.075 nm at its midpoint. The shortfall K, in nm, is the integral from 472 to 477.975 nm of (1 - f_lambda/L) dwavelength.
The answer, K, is -0.135 nm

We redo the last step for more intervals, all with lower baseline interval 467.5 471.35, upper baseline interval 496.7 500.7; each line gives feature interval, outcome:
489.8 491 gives -0.39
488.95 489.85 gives -0.33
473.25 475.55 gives -0.22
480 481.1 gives -0.18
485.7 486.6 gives -0.33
